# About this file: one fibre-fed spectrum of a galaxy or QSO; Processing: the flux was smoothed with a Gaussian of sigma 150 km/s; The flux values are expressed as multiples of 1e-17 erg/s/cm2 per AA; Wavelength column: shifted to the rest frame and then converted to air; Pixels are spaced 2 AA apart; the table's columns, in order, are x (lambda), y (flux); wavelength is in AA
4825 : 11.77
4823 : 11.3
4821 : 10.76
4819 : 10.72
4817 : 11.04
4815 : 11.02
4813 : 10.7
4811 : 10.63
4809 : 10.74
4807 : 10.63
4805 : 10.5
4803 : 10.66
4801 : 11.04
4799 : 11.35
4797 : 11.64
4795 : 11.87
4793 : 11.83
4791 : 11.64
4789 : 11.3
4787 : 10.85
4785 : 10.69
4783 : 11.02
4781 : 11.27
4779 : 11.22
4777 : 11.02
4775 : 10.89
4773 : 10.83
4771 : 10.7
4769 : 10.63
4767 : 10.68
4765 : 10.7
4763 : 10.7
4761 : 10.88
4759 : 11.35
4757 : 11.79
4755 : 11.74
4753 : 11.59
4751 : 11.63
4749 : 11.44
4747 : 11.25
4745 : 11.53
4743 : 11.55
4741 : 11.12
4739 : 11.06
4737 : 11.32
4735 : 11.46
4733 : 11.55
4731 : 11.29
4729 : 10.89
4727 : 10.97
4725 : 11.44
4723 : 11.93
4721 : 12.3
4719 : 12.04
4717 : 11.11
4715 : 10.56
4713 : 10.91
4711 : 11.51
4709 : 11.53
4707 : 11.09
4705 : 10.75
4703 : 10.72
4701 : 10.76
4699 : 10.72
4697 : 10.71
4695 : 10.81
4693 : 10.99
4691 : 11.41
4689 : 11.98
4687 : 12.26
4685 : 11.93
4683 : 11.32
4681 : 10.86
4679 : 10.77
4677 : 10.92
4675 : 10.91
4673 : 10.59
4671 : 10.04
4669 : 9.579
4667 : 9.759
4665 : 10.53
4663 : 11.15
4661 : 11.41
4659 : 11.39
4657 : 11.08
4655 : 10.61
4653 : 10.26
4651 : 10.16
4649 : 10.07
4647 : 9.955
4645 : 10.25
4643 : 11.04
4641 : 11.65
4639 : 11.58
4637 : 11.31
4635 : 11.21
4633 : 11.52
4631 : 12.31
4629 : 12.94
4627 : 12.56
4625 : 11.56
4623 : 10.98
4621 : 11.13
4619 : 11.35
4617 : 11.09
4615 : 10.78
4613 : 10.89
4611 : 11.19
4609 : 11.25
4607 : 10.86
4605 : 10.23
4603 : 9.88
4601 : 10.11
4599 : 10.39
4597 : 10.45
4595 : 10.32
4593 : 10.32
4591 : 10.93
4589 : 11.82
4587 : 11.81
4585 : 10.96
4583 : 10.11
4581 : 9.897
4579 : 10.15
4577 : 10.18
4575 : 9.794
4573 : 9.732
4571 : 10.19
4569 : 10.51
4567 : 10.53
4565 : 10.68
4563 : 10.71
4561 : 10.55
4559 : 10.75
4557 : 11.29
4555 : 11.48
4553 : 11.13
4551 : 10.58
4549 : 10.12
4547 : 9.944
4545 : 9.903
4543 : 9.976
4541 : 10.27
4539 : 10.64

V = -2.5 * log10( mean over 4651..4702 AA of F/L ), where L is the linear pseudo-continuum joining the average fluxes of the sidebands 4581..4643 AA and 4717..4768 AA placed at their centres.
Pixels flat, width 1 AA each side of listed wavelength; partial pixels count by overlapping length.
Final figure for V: 0.03 mag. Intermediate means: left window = 11.1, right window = 11.4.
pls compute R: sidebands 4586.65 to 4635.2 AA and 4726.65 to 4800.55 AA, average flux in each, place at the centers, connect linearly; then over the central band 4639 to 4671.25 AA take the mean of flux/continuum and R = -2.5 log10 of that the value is 0.05 mag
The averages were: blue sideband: 11.1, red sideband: 11.2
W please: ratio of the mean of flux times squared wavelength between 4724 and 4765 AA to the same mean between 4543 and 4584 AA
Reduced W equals 1.2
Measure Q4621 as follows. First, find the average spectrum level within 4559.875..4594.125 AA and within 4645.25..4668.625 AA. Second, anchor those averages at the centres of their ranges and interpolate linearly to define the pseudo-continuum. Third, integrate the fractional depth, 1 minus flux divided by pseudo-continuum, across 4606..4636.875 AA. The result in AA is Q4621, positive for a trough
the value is -2.7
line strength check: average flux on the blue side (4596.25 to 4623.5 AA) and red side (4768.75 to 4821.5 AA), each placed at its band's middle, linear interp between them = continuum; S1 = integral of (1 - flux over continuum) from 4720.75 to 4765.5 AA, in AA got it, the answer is -1.7 AA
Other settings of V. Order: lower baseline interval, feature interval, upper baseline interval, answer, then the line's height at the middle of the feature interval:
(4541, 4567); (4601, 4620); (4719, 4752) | 0.00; 10.8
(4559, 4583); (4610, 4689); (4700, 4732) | -0.03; 10.8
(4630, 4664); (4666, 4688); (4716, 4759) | 0.03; 11.2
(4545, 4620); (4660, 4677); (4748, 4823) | 0.03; 10.8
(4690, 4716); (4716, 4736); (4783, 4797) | -0.04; 11.1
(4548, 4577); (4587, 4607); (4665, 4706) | 0.01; 10.7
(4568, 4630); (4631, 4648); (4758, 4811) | -0.03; 10.8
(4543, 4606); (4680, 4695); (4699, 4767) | -0.04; 11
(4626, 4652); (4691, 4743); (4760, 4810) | -0.01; 11.1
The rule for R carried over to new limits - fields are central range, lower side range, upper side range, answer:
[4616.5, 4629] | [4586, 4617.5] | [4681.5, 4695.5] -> -0.06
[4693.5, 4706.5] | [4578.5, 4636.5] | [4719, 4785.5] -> 0.04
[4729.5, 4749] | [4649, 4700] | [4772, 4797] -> -0.03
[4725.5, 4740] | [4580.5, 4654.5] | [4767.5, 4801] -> -0.01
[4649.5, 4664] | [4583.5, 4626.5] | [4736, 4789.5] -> 0.01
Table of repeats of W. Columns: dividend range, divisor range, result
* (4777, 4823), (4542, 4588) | 1.17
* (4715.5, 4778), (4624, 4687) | 1.06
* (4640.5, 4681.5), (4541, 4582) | 1.06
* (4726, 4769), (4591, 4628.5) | 1.10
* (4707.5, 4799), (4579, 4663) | 1.09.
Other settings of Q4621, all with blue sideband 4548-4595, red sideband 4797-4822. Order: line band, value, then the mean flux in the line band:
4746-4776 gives -0.9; 11.1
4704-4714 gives -0.4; 11.2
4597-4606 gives 0.4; 10.2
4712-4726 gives -0.9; 11.5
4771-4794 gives -0.6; 11.1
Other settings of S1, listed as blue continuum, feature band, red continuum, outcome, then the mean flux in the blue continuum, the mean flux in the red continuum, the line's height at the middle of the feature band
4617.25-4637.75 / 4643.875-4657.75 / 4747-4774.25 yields 1.49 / 11.7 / 11.1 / 11.6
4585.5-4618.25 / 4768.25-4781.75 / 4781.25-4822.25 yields 0.08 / 10.8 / 11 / 11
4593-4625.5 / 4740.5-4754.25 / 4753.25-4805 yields -0.50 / 10.8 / 11.1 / 11.1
